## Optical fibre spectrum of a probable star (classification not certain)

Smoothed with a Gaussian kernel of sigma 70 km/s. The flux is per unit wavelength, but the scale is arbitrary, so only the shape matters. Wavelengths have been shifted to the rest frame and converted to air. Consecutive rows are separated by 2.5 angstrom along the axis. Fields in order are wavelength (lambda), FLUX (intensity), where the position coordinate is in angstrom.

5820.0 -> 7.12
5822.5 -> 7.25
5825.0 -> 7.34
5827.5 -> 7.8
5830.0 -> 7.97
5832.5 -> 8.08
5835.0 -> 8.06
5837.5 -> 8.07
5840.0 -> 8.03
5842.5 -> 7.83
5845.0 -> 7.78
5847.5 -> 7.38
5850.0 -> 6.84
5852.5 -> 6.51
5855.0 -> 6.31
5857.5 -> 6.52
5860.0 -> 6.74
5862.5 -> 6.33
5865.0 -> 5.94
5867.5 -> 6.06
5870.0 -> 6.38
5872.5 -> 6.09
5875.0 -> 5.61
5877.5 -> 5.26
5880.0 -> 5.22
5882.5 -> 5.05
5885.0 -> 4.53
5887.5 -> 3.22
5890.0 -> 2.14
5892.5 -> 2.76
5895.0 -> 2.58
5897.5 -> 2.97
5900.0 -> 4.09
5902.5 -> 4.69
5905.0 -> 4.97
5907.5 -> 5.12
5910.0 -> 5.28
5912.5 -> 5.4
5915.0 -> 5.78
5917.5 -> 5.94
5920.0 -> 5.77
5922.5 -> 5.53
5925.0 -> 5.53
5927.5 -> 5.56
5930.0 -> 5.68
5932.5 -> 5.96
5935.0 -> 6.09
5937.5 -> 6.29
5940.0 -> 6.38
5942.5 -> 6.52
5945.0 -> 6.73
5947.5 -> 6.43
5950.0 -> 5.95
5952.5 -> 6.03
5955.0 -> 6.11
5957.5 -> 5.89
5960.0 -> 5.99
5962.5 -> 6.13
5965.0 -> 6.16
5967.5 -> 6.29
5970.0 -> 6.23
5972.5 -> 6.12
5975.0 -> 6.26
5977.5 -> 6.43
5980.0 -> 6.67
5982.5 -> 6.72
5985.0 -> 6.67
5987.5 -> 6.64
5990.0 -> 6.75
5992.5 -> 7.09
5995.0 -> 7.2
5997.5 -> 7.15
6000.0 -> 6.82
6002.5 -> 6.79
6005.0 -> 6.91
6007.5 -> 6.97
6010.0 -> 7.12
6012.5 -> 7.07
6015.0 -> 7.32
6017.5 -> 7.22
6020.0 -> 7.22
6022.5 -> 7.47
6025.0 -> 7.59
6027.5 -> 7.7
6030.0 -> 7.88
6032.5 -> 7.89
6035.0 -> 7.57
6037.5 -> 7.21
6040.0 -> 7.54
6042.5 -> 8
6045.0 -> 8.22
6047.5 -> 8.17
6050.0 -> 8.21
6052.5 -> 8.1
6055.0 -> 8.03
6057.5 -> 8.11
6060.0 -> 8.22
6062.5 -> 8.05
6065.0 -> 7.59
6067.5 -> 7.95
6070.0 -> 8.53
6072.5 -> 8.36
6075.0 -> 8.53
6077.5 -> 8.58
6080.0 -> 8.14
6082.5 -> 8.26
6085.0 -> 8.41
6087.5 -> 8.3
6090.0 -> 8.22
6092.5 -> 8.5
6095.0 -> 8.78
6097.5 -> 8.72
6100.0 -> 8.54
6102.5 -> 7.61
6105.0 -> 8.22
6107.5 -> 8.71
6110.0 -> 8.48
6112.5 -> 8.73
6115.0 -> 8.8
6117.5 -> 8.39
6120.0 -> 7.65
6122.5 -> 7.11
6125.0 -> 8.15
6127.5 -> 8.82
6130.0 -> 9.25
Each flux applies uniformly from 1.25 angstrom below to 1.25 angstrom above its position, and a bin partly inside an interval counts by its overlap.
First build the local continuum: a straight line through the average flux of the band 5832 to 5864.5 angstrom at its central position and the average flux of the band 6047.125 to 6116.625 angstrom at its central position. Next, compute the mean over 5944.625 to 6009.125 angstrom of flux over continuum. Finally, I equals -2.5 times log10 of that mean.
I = 0.201 mag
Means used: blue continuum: 7.22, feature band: 6.51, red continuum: 8.32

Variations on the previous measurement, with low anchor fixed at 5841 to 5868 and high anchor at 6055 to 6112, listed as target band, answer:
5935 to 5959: 0.18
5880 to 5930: 0.47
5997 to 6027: 0.10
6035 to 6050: 0.03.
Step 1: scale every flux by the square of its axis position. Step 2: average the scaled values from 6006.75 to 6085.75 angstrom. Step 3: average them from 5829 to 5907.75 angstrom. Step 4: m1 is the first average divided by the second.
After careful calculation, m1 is 1.4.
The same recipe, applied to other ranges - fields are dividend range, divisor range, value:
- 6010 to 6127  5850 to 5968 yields 1.54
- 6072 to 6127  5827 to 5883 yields 1.33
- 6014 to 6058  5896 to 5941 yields 1.50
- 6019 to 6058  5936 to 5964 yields 1.29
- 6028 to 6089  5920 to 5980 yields 1.37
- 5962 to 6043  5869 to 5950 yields 1.39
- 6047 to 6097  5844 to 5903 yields 1.67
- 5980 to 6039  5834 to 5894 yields 1.26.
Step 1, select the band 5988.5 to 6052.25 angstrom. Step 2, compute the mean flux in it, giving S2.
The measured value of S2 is 7.41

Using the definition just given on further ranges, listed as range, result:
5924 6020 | 6.48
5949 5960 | 6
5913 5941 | 5.85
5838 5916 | 5.49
